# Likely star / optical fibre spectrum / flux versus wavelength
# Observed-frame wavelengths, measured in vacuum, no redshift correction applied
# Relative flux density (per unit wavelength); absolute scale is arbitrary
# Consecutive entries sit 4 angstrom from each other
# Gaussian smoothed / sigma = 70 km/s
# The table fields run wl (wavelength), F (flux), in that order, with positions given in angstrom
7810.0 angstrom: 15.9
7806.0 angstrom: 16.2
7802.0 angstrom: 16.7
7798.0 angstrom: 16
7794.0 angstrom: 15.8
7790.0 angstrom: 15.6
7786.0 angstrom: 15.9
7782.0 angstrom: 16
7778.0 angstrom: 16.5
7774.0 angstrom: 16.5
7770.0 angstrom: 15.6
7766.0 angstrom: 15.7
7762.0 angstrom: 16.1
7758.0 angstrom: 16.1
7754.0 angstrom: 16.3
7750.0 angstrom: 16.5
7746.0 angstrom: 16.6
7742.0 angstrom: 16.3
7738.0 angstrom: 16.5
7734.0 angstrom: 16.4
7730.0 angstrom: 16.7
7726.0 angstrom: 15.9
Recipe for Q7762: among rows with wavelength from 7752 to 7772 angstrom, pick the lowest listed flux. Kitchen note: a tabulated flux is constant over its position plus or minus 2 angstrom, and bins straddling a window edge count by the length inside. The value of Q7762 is 15.6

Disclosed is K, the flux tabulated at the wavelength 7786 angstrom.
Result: 15.9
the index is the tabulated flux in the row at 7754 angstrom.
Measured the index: 16.3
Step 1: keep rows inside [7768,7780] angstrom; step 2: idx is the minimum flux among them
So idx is 15.6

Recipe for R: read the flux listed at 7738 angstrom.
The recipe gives 16.5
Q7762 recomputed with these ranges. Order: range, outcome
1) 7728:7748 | 16.3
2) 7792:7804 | 15.8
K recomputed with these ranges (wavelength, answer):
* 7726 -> 15.9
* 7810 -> 15.9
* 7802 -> 16.7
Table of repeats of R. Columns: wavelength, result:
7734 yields 16.4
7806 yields 16.2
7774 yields 16.5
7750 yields 16.5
